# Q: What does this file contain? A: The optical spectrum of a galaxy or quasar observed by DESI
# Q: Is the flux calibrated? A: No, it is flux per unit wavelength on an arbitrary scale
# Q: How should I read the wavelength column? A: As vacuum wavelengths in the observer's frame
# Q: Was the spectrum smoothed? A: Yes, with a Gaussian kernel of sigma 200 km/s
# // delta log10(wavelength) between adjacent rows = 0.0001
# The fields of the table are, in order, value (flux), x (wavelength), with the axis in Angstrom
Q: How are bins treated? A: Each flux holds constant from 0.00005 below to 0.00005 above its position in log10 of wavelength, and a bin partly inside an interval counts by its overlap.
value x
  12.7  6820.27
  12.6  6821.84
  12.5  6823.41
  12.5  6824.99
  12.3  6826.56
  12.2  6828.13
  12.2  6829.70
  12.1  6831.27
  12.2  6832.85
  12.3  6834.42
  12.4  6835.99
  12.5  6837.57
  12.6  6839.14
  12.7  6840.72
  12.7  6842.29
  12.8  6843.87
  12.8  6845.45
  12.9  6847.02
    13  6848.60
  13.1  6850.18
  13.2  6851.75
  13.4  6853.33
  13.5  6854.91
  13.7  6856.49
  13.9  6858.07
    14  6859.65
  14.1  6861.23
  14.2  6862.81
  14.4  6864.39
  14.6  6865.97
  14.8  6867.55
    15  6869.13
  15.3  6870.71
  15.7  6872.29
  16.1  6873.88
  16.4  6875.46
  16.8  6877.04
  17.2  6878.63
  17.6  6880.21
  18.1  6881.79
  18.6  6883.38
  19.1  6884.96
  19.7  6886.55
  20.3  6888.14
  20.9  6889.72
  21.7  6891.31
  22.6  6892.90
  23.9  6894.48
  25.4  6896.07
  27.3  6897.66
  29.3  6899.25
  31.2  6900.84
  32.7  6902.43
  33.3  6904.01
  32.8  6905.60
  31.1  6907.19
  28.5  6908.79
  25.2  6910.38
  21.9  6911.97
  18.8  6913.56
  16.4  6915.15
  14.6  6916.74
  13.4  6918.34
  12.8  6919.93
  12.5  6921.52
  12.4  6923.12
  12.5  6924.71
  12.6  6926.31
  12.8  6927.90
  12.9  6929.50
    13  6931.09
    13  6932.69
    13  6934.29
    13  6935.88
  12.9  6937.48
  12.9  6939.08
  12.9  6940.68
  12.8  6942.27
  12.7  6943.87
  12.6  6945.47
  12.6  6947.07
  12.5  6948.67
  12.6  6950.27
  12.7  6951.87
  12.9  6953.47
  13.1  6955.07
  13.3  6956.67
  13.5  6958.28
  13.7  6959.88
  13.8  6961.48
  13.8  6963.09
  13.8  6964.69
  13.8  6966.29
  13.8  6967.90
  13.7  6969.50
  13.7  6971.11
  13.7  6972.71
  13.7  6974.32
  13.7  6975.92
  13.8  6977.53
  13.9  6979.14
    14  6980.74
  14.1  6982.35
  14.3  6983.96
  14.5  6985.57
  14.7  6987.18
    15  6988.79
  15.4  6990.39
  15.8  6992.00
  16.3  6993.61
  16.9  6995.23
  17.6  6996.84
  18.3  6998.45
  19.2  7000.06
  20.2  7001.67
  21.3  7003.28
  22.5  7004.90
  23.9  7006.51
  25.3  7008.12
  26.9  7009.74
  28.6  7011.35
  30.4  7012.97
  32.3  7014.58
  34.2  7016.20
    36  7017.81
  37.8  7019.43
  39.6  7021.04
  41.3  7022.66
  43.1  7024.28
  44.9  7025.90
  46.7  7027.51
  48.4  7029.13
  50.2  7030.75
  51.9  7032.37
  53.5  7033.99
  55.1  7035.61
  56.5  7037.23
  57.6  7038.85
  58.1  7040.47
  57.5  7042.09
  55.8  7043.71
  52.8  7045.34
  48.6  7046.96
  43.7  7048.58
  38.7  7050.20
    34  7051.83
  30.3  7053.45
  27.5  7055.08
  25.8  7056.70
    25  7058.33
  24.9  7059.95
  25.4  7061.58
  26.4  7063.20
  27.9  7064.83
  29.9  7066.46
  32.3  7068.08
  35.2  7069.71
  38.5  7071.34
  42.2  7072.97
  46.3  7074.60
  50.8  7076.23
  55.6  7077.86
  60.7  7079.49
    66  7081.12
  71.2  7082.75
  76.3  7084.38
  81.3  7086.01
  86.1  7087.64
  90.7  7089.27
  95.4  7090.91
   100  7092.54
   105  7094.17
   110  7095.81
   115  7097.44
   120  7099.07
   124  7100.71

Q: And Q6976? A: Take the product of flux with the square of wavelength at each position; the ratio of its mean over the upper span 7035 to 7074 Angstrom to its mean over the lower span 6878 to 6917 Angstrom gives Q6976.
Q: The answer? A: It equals 1.74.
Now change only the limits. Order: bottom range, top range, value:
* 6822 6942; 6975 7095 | 2.50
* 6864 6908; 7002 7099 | 2.41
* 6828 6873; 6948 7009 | 1.20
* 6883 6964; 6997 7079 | 2.20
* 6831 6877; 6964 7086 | 2.57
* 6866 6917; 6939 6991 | 0.64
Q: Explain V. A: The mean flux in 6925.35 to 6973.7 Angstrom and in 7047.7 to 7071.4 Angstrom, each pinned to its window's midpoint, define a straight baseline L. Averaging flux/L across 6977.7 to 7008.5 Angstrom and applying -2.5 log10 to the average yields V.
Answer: 0.17 mag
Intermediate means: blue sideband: 13.1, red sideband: 30.8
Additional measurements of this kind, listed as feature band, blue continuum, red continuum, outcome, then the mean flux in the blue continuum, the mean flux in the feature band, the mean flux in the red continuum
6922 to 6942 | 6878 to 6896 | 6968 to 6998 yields 0.35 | 20.2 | 12.8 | 14.7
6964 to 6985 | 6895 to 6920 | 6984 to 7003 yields 0.32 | 25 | 13.9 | 16.8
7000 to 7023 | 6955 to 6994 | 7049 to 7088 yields -0.13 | 14.1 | 29.4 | 43.6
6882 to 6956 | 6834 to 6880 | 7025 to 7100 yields 0.34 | 14.1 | 18.3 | 56.1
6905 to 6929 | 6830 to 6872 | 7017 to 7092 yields 0.31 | 13.4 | 18.4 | 48.5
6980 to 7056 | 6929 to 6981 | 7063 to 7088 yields 0.03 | 13.3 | 33.7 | 51.7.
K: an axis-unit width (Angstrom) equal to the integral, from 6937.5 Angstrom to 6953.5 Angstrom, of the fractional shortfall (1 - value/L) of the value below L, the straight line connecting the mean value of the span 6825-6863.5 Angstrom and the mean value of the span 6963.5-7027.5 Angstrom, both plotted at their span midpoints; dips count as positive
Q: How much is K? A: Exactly 5.3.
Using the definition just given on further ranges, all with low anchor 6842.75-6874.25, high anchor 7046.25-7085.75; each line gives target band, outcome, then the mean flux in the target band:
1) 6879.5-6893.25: -1.6 Angstrom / 19.8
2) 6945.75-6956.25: 5.4 Angstrom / 12.8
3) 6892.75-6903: -4.5 Angstrom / 27.7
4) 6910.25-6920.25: 1.9 Angstrom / 17.3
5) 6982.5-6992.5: 5.2 Angstrom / 14.9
